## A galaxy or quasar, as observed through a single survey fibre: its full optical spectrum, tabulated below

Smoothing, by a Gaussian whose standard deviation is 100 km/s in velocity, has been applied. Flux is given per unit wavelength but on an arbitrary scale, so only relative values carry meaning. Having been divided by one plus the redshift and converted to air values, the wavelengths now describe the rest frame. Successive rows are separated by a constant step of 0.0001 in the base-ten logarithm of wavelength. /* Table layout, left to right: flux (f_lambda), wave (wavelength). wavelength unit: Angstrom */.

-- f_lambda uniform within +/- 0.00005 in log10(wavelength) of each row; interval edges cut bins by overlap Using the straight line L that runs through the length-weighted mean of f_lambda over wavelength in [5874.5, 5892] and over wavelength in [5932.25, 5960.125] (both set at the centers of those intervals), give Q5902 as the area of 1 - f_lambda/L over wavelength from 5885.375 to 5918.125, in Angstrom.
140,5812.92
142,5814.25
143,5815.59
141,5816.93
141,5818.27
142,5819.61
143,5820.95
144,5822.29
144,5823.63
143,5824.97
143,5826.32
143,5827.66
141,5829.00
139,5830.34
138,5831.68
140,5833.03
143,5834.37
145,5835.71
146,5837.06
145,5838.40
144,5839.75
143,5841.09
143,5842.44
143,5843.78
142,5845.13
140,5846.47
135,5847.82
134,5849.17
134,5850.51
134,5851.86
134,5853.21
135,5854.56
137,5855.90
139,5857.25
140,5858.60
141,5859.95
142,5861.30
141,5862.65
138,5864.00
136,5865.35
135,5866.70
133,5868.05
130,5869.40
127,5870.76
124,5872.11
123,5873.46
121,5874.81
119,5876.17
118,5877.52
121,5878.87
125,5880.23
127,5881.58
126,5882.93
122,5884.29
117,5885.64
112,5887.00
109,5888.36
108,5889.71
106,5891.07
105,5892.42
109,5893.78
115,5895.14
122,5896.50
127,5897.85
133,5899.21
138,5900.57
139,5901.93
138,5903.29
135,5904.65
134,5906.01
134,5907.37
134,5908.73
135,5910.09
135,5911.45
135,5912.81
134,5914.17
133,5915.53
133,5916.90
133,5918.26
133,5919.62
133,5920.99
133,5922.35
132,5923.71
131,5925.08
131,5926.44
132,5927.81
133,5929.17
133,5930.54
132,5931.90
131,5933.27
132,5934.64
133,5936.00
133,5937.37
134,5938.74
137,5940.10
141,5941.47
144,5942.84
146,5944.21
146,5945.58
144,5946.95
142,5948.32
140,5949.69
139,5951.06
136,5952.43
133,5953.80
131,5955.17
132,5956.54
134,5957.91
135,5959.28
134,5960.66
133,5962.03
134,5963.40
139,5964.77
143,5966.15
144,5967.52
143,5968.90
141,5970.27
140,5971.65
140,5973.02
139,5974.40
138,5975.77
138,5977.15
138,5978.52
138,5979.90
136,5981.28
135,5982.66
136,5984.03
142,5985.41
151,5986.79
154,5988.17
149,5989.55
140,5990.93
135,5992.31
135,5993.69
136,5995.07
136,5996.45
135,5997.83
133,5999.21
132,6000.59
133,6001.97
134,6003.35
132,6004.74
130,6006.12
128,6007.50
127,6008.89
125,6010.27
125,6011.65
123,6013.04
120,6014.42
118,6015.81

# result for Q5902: -0.7 Angstrom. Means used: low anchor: 118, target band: 126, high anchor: 137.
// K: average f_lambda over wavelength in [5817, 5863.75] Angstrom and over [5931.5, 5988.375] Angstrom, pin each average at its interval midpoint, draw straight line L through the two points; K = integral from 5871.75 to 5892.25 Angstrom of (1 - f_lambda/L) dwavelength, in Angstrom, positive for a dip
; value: 3.2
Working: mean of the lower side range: 141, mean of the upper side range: 138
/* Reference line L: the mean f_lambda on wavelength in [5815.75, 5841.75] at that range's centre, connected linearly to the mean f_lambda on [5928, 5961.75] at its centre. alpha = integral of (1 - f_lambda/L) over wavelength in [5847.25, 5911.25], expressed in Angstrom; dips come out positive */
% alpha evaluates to 5.4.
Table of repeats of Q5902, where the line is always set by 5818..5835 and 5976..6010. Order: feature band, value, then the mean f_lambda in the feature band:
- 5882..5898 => 2.9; 115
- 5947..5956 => 0.0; 137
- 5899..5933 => 1.3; 134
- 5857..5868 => 0.2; 139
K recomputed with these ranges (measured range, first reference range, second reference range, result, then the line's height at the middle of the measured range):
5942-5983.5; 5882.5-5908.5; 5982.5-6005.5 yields -1.6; 133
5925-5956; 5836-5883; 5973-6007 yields 0.0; 136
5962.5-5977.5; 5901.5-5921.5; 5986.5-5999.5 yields -0.1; 139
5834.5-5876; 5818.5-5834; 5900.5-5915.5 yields 0.9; 140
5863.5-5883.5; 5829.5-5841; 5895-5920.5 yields 1.6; 137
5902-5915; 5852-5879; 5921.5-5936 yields -0.3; 132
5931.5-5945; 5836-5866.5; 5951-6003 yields 0.2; 138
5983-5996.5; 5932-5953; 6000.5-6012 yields -1.0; 132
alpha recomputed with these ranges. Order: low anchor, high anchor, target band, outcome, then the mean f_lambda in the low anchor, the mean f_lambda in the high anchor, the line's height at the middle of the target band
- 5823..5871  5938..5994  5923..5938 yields 0.8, 139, 139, 139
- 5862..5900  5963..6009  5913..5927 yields -0.5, 122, 138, 128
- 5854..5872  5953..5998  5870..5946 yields 4.7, 136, 138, 137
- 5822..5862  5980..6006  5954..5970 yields 0.2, 140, 138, 138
